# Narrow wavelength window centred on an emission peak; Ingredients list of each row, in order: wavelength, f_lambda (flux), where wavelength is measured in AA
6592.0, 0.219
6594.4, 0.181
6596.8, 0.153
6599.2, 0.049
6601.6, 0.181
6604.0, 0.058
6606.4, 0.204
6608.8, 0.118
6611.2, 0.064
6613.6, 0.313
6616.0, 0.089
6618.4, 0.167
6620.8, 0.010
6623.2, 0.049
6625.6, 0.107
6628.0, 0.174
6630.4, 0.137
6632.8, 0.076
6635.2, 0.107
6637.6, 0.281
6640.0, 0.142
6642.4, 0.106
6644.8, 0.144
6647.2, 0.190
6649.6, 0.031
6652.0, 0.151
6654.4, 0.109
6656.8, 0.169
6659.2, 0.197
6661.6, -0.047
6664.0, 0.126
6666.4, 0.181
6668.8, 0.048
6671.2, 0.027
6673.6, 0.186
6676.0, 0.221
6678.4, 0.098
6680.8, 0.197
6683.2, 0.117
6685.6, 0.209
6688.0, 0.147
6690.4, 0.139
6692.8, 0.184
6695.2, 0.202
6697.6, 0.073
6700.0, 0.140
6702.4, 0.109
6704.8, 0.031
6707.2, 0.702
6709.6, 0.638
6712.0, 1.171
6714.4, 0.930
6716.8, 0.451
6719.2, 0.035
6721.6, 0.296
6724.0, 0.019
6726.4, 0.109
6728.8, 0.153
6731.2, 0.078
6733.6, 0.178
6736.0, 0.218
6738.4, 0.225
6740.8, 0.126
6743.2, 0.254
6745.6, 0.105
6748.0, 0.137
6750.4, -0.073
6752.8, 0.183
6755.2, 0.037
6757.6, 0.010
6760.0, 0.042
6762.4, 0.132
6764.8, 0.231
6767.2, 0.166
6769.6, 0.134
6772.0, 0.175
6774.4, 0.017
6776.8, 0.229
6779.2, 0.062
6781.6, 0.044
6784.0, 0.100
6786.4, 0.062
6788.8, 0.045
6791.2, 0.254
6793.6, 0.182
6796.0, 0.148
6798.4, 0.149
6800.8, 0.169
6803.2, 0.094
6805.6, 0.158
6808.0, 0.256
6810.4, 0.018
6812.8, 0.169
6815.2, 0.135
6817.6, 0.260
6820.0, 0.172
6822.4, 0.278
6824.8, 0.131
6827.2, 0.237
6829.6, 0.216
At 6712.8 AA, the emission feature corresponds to [O II]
